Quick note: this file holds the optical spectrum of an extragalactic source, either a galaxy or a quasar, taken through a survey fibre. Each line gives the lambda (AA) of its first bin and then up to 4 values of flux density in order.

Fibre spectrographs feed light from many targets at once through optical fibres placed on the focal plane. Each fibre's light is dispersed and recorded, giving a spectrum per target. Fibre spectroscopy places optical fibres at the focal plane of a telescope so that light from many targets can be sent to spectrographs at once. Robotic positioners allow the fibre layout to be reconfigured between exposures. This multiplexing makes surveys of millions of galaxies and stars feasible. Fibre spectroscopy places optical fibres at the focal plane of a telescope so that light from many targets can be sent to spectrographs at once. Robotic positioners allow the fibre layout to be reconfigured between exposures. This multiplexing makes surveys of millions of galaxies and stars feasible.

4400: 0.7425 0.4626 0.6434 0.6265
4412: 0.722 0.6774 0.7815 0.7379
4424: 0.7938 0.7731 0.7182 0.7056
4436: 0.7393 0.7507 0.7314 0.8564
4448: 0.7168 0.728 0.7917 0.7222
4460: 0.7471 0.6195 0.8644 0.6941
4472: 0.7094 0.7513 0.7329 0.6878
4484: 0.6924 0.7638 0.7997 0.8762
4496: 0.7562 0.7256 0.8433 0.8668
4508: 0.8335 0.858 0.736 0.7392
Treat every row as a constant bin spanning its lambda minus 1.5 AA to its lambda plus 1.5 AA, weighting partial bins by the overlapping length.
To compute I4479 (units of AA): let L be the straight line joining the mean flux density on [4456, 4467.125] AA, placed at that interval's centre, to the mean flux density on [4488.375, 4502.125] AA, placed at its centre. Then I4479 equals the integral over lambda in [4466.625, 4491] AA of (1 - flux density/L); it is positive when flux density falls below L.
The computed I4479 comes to 1.1 AA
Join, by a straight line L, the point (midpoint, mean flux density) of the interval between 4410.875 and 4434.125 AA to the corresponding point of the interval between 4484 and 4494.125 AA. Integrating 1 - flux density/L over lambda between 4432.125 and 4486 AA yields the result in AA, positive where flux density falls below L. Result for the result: 2.3 AA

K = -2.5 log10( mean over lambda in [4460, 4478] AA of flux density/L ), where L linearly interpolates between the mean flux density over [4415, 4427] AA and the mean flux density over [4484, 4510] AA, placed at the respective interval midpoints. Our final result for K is 0.081 mag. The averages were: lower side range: 0.76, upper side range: 0.802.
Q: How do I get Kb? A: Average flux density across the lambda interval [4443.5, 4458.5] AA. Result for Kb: 0.763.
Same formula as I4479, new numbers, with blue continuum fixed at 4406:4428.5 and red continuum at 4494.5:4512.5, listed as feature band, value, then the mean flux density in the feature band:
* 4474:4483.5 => 0.8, 0.719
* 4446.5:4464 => 0.9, 0.724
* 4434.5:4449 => -0.2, 0.76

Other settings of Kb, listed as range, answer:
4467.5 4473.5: 0.702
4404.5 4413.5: 0.664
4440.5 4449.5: 0.768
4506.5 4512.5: 0.846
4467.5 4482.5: 0.715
